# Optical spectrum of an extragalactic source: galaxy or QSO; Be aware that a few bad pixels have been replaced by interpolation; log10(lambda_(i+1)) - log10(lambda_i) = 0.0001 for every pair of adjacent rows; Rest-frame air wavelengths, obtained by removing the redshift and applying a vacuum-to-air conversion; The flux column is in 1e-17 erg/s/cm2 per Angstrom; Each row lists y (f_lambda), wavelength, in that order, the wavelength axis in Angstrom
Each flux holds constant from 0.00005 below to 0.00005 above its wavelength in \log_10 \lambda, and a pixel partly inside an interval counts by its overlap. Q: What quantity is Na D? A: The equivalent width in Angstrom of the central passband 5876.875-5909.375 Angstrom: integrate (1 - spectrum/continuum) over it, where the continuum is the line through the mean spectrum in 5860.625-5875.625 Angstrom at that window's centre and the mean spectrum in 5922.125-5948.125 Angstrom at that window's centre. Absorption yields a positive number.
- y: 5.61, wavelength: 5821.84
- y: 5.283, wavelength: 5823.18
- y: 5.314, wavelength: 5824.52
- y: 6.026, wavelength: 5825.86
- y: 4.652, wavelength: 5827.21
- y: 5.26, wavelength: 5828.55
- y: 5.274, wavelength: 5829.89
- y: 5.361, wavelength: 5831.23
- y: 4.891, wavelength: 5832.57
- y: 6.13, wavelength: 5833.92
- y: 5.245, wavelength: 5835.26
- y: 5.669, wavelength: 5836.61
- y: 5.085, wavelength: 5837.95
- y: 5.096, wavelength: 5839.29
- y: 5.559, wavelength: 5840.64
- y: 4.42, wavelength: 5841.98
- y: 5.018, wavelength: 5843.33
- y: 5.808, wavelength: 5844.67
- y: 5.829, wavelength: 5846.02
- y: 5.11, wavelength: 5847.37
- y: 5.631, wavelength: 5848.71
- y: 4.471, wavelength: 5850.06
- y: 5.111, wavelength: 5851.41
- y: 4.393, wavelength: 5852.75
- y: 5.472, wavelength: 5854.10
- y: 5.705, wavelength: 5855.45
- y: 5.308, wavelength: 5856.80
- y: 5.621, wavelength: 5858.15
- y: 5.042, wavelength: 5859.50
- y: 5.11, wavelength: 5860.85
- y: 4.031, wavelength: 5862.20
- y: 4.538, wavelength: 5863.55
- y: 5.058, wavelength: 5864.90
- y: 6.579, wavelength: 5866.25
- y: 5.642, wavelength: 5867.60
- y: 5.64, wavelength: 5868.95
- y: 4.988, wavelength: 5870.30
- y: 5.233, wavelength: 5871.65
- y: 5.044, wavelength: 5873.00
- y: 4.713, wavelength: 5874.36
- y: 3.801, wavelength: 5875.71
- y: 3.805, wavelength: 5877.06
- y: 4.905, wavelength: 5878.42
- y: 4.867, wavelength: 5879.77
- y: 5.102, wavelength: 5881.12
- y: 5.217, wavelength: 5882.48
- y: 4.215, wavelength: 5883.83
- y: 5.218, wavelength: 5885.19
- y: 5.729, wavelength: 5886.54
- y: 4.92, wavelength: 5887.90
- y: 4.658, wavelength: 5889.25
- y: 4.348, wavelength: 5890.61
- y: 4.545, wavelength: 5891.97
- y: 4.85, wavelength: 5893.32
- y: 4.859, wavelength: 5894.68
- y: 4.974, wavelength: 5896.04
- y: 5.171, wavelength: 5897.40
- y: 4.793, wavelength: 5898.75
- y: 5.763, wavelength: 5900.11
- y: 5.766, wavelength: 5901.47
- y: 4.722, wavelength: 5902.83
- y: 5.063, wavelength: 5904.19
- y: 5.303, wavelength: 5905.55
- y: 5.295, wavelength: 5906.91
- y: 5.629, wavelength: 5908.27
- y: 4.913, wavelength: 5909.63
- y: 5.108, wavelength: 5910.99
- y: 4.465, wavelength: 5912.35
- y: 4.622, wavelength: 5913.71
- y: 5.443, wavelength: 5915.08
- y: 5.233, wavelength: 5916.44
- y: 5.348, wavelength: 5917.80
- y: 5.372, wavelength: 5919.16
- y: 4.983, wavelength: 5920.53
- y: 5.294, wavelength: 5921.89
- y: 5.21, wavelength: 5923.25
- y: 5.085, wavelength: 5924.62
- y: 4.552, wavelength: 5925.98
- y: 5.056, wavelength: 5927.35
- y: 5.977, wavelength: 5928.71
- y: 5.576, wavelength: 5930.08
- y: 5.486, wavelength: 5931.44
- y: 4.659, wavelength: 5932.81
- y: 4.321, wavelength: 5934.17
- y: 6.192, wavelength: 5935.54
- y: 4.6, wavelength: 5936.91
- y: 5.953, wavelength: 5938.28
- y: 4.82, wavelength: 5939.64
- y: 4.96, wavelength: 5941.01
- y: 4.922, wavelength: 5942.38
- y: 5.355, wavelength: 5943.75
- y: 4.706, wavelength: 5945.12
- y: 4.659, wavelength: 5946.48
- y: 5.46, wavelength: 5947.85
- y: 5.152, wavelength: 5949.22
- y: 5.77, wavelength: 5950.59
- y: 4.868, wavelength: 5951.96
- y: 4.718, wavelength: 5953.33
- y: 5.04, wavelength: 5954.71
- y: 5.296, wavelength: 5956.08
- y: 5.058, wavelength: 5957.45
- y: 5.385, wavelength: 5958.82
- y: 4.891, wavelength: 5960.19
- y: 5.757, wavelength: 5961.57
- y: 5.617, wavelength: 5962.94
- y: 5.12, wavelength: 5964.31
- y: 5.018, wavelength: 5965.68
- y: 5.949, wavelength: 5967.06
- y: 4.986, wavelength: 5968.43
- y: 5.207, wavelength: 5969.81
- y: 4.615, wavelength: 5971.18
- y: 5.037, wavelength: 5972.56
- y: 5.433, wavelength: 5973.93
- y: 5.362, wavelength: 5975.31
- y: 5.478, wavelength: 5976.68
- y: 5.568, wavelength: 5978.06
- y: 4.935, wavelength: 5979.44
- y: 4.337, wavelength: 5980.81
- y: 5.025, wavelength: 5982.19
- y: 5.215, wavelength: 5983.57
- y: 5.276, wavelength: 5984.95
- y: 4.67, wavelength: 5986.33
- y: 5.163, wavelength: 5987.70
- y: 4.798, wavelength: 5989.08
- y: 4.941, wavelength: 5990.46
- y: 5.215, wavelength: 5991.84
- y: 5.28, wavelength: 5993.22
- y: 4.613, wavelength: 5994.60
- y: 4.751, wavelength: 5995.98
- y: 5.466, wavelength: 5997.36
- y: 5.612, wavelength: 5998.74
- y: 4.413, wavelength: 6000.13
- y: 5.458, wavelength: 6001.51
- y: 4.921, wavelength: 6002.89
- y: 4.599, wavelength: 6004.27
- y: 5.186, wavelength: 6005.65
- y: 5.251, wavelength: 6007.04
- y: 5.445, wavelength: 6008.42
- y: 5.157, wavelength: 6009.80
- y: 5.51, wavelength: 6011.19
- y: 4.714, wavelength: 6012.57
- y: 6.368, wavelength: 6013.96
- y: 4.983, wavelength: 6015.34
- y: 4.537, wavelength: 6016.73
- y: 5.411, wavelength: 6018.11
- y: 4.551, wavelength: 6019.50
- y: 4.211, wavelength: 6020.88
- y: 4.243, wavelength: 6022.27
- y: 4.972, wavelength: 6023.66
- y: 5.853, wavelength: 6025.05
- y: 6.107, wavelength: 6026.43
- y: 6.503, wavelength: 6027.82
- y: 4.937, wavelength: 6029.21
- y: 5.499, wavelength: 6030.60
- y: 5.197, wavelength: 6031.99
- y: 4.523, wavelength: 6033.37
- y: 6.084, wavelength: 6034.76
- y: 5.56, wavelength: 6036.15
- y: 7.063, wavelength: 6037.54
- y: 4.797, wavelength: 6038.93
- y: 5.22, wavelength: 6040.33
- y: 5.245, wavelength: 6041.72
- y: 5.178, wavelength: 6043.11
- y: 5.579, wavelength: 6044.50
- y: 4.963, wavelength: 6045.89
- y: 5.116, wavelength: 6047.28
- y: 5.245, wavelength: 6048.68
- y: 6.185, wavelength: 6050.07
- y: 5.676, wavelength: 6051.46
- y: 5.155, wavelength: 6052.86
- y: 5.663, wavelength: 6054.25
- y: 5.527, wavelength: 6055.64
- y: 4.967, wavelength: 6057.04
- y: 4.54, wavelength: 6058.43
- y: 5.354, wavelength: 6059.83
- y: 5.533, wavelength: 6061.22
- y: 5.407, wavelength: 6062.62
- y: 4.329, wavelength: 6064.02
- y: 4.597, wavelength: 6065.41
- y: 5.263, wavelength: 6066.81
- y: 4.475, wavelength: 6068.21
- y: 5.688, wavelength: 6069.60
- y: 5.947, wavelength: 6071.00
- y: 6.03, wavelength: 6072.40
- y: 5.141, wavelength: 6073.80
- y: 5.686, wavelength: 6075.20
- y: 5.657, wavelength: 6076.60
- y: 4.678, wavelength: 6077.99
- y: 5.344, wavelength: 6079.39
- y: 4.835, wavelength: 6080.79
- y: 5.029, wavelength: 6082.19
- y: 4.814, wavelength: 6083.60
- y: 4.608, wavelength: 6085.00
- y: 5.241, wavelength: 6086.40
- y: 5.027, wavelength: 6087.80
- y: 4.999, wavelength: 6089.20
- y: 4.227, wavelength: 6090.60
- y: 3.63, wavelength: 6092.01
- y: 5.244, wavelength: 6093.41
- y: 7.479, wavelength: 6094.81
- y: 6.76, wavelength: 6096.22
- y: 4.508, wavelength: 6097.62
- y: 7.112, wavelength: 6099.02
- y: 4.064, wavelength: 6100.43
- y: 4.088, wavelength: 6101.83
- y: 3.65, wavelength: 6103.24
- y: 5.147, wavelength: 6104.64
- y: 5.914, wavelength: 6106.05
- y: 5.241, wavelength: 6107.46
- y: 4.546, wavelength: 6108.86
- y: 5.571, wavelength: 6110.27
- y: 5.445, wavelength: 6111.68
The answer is 0.7 Angstrom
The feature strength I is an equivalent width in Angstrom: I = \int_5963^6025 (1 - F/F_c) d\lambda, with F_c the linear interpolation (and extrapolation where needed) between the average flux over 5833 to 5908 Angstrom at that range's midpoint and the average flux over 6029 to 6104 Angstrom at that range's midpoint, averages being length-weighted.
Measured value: 1.2 Angstrom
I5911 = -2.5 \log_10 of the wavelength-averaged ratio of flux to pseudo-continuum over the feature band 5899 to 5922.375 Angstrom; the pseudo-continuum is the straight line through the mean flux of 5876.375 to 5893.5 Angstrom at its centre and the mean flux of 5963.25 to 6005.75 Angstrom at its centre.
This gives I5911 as -0.07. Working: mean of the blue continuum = 4.8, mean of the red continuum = 5.09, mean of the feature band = 5.19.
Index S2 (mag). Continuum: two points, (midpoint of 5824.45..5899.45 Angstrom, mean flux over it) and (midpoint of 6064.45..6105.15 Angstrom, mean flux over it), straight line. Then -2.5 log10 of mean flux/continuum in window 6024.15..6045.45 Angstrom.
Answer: -0.09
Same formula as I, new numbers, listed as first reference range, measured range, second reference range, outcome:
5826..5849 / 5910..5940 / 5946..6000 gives 0.3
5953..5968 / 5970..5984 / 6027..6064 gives 0.5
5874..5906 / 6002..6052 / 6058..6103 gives -2.1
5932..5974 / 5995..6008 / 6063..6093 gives 0.1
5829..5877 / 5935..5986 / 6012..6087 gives 0.4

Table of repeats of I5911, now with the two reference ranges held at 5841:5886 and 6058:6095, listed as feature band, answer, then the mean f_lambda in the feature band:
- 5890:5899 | 0.059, 4.8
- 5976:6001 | 0.010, 5.04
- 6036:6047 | -0.068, 5.43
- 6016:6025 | 0.080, 4.74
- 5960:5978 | -0.043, 5.29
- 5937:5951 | -0.014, 5.14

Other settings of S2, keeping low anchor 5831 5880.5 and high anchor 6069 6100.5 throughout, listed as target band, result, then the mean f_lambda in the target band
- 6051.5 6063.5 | 0.00 mag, 5.27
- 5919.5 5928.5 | 0.02 mag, 5.09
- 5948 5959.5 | 0.01 mag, 5.17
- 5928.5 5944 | 0.00 mag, 5.21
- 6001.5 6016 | 0.01 mag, 5.23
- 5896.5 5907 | -0.01 mag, 5.23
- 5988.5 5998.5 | 0.04 mag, 5.04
